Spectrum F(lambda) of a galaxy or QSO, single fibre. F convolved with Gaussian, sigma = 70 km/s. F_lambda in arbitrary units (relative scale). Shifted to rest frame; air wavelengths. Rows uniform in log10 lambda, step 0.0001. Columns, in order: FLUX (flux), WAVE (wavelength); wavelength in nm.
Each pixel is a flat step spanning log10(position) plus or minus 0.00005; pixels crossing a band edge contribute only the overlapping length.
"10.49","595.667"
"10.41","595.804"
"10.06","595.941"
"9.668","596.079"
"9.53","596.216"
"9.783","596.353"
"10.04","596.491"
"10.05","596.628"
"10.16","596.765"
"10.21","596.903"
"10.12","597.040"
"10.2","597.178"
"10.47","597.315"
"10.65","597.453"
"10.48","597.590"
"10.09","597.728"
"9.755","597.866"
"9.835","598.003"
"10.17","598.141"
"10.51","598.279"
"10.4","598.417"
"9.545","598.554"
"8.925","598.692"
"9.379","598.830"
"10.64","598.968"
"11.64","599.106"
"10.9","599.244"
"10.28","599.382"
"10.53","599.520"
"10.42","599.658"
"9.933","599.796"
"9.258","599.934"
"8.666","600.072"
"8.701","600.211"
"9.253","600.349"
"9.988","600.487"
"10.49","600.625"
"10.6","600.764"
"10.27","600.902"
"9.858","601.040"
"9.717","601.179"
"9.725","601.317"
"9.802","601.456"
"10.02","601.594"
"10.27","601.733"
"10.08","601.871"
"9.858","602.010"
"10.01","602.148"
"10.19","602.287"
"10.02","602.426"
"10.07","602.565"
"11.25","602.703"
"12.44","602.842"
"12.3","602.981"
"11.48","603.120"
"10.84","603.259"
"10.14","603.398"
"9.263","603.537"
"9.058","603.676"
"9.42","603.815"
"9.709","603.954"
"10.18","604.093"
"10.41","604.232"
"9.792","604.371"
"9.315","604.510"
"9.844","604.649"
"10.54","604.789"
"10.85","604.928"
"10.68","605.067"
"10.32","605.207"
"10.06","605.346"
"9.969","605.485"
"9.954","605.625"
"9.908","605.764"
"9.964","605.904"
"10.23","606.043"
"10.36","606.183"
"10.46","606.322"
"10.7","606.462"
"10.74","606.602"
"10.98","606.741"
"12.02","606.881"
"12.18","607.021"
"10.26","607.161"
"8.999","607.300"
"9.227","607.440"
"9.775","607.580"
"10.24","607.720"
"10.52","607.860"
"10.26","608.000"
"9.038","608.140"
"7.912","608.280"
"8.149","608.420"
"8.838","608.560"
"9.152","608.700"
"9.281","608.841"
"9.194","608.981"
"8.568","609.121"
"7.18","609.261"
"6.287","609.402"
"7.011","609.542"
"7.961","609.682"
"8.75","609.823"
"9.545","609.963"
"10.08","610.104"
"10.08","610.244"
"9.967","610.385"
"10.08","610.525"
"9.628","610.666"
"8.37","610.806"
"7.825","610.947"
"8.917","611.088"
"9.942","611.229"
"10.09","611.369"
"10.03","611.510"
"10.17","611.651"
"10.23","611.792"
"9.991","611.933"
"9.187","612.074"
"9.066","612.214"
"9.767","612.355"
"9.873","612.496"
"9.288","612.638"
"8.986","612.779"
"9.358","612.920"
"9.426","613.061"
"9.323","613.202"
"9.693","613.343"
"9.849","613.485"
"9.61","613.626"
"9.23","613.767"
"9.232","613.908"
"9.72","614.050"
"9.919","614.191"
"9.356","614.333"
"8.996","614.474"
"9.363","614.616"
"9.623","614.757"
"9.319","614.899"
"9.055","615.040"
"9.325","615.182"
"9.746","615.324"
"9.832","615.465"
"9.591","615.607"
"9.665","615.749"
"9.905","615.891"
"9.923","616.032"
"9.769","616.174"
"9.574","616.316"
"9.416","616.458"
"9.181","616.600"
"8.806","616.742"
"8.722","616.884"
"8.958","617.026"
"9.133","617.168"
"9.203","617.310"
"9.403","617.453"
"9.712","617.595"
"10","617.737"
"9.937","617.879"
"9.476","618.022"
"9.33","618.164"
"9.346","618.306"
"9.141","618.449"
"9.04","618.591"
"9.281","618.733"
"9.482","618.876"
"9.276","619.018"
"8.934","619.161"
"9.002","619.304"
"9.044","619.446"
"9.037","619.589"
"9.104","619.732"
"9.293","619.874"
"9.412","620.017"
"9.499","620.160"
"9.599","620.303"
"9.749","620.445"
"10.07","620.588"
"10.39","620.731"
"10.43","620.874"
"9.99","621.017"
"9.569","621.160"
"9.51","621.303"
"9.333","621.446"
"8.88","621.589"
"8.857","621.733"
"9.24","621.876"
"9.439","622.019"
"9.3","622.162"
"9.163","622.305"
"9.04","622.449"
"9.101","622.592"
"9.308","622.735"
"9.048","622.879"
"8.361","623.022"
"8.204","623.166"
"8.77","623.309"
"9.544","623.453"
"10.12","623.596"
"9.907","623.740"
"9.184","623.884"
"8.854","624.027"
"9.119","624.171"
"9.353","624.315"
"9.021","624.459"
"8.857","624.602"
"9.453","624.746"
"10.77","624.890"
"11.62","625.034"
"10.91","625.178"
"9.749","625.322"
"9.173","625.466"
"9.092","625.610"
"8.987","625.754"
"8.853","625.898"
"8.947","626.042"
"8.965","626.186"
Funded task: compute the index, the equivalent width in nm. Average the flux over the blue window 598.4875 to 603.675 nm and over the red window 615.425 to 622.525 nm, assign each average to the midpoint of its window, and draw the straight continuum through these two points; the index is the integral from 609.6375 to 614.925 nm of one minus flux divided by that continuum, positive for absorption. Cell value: 0.12 nm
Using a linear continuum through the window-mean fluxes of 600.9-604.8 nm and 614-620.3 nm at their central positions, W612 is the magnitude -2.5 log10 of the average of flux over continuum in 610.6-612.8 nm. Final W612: 0.03 mag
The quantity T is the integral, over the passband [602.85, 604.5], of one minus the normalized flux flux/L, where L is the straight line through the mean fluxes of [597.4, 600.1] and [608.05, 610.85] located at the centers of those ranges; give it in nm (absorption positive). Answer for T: -0.136 nm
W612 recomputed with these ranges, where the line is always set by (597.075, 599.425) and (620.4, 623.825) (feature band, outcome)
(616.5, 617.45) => 0.06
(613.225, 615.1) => 0.02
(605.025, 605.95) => -0.01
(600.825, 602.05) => 0.02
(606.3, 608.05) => -0.06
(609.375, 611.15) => 0.11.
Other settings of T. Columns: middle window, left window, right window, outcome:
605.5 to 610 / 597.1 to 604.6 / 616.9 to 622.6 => 0.170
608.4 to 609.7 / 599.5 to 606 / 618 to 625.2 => 0.224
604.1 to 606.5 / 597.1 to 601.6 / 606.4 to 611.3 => -0.145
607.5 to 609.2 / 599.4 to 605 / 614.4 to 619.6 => 0.100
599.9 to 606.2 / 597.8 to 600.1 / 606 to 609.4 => -0.143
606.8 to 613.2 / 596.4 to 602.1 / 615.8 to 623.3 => 0.213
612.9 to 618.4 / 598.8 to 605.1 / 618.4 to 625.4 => 0.110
